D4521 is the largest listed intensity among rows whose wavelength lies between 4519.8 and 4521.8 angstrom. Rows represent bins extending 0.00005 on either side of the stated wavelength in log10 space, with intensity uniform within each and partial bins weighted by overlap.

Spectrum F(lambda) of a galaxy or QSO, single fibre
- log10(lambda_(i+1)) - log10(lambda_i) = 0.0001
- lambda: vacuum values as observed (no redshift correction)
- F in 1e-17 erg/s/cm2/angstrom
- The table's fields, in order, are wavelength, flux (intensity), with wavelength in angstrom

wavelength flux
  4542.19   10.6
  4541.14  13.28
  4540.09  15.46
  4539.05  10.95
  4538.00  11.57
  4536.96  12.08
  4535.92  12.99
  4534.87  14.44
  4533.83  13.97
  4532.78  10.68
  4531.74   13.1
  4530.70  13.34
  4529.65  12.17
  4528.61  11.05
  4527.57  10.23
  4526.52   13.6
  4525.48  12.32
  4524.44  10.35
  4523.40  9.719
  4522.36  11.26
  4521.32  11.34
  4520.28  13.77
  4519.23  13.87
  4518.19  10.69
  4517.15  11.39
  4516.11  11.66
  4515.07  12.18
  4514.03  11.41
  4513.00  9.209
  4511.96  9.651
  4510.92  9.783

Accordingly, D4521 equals 13.77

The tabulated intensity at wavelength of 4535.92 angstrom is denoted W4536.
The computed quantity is 12.99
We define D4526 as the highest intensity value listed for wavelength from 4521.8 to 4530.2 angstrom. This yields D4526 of 13.6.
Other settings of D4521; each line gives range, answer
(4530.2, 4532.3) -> 13.34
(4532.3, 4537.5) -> 14.44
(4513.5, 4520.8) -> 13.87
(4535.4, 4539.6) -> 12.99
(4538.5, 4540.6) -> 15.46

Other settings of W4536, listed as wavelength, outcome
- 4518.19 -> 10.69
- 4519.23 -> 13.87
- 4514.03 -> 11.41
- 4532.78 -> 10.68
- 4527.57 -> 10.23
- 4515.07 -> 12.18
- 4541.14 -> 13.28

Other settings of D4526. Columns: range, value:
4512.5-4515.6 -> 12.18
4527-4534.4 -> 13.97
